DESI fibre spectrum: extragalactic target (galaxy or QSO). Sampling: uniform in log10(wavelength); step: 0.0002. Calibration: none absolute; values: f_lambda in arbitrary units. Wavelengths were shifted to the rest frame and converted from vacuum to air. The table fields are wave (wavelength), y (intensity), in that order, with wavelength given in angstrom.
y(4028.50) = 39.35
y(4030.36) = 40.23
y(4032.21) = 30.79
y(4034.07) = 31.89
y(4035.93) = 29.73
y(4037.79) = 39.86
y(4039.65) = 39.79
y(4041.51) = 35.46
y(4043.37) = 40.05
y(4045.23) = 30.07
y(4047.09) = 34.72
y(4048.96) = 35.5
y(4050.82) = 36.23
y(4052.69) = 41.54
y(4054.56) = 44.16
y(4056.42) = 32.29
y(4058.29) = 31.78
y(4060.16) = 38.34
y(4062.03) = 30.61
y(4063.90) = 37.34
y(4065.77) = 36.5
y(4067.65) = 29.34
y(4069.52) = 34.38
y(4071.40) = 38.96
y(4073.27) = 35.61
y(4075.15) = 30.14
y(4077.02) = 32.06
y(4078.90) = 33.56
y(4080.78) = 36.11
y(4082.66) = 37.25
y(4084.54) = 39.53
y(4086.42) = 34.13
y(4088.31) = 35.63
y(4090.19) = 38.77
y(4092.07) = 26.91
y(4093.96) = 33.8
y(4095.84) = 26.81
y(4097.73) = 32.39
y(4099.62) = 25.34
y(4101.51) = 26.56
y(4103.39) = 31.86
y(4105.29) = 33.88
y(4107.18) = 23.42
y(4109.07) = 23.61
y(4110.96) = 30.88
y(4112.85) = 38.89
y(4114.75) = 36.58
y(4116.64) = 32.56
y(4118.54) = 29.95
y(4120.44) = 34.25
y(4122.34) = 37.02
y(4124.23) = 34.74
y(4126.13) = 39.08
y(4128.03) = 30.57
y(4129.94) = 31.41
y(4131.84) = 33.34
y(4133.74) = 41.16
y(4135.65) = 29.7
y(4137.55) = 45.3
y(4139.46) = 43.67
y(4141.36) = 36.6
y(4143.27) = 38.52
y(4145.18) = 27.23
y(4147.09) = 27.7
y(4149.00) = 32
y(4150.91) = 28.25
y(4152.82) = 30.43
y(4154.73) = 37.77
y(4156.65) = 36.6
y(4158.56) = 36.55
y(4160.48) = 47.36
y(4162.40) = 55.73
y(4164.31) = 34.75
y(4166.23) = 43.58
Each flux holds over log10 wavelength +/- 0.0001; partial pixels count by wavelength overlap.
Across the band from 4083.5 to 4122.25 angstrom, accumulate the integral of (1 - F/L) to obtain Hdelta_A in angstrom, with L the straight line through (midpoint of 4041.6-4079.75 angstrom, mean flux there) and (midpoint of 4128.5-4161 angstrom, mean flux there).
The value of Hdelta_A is 3.6 angstrom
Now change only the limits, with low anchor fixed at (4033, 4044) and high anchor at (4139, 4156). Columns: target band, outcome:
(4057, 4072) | 0.3 angstrom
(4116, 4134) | -0.2 angstrom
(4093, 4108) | 2.2 angstrom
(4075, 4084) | 0.1 angstrom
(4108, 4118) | 0.5 angstrom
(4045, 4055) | -0.4 angstrom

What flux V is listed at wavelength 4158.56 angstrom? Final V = 36.55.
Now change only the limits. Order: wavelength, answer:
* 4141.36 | 36.6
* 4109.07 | 23.61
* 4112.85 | 38.89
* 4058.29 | 31.78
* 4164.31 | 34.75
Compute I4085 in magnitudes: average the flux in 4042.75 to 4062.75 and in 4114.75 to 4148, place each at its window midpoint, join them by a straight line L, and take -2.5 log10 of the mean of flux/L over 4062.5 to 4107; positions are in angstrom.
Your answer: 0.08 mag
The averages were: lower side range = 35.9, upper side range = 34.9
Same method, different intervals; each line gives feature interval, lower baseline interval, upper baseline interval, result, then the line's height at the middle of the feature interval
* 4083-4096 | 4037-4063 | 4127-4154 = 0.04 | 35.4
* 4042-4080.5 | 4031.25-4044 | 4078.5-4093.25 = 0.00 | 35.3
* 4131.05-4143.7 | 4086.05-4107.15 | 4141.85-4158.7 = -0.19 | 32.3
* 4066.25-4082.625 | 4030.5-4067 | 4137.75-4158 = 0.04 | 35.3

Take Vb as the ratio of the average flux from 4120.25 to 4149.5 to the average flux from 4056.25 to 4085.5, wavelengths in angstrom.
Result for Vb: 1.02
